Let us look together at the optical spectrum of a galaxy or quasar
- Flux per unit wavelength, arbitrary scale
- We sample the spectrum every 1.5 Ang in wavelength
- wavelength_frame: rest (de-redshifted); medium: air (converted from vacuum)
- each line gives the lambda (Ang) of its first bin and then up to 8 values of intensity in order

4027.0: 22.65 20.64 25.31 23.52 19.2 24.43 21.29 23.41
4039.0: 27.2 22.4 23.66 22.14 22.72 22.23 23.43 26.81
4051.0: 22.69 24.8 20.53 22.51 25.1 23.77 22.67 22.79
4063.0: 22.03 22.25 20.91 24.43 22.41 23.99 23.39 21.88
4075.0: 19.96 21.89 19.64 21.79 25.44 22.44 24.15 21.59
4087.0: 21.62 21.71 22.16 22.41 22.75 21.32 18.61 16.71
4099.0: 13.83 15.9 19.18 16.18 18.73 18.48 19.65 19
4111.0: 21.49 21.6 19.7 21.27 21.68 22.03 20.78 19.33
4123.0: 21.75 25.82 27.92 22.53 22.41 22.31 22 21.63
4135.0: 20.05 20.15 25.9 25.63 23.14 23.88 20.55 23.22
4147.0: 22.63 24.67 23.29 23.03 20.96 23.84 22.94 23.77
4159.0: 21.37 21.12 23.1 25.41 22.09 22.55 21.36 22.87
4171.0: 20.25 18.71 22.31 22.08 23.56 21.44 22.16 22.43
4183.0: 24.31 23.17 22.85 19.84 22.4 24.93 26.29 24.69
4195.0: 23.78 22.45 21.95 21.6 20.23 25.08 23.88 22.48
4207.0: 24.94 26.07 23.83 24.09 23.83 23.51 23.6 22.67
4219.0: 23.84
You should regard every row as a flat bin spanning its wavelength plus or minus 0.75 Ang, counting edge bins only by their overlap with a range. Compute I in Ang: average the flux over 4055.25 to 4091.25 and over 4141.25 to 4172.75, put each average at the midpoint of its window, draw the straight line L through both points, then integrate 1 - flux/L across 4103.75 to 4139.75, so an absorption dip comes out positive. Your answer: 1.5 Ang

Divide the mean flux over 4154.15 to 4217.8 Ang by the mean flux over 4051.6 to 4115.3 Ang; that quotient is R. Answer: 1.08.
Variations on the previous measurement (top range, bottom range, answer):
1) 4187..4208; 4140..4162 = 1.02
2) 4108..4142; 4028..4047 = 0.96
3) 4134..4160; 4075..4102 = 1.10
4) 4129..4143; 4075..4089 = 1.03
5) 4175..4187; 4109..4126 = 1.05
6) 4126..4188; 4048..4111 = 1.05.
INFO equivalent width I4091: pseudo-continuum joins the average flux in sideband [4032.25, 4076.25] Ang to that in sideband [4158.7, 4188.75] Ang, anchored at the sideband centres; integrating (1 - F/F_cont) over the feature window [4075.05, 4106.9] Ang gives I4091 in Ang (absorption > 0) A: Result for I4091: 3.33 Ang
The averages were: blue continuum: 22.9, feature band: 20.3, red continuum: 22.2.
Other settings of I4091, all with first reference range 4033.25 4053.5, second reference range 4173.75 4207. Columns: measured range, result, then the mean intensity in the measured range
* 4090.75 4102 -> 2.2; 18.8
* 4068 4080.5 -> 0.7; 22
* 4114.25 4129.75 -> 0.5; 22.5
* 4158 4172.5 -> 0.6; 22.1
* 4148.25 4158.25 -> 0.0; 23.1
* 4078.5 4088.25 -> 0.3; 22.7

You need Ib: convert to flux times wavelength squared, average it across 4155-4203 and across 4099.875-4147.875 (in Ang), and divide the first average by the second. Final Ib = 1.1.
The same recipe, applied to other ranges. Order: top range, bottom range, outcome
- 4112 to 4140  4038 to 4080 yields 1.01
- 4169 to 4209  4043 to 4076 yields 1.06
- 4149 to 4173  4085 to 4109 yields 1.19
